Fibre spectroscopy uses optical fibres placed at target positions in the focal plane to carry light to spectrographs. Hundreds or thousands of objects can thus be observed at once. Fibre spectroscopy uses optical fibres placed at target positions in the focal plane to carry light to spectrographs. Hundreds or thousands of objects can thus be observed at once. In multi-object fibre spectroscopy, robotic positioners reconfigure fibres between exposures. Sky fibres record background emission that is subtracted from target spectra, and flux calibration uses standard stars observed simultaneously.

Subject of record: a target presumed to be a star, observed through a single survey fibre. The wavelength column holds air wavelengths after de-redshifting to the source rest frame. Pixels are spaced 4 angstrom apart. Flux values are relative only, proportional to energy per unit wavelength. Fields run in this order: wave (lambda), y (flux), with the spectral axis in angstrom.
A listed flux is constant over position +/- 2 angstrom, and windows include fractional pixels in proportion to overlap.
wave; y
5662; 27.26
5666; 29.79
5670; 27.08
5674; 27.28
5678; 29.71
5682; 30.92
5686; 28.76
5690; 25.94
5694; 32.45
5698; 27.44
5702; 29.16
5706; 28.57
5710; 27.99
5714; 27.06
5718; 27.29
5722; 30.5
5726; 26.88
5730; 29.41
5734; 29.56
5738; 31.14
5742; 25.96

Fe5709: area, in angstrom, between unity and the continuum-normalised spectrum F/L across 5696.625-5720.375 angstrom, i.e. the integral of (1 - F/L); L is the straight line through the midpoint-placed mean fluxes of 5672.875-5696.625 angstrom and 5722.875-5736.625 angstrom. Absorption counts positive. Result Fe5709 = 0.9 angstrom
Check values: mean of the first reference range 29.2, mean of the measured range 28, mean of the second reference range 28.9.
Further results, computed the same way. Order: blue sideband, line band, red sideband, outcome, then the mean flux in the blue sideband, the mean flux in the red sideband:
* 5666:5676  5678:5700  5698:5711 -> -0.8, 27.7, 28.4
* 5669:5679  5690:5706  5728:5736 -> -0.3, 27.9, 29.5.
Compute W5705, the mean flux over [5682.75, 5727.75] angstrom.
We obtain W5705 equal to 28.4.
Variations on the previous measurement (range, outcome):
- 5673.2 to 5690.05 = 28.9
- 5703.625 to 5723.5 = 28.2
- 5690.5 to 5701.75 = 29.3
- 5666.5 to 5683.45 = 28.8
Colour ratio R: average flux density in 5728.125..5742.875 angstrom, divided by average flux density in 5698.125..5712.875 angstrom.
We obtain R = 1.03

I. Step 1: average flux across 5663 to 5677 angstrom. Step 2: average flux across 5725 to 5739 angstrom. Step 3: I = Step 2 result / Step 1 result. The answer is 1.0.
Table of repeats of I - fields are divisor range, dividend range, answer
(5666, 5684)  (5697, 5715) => 0.97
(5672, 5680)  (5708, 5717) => 0.97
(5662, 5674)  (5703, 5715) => 1.00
